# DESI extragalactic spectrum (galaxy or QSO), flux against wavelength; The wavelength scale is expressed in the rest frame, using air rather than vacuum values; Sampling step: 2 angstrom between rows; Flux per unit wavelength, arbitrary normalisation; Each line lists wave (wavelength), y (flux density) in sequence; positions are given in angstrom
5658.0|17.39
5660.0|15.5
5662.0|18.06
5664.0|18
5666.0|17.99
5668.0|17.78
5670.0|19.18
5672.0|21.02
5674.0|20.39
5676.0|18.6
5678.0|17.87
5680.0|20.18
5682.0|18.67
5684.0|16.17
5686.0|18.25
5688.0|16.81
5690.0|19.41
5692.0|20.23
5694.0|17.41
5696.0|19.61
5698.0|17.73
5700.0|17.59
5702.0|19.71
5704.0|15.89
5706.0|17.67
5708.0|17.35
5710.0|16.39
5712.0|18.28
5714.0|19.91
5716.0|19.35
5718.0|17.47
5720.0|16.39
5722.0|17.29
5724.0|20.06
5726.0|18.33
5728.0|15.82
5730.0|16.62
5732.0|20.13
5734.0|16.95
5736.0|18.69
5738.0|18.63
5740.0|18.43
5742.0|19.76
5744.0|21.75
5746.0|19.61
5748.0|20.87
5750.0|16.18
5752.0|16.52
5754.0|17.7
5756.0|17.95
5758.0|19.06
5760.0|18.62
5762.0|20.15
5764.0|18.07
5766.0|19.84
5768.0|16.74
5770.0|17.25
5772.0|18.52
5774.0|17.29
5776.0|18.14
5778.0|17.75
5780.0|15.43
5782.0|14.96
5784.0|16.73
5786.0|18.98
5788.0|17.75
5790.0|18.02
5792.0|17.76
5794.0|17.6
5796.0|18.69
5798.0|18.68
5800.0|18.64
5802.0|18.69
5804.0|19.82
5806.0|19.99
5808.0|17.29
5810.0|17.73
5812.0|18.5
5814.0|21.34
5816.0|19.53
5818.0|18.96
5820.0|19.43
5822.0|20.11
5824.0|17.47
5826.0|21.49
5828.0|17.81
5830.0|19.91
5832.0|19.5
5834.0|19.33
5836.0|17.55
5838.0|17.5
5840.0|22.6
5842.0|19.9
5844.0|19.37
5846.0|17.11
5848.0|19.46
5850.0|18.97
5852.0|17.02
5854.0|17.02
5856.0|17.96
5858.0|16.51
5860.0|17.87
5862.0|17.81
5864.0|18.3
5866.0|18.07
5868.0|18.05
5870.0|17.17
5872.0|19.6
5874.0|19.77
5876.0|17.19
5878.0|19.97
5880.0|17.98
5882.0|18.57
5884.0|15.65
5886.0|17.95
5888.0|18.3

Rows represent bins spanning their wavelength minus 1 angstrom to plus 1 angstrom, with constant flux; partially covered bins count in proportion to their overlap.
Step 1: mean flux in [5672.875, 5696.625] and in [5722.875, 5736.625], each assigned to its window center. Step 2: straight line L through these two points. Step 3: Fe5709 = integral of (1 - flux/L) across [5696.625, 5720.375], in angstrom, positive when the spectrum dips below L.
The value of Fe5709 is 0.6 angstrom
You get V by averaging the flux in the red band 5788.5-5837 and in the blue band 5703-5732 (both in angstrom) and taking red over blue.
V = 1.07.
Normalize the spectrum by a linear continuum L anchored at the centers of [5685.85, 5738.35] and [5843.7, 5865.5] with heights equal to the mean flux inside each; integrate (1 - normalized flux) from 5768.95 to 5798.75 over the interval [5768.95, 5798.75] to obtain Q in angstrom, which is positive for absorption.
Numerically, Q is 0.7 angstrom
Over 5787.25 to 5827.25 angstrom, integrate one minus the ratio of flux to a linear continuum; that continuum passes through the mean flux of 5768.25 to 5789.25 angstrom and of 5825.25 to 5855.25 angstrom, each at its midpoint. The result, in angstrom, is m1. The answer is -1.8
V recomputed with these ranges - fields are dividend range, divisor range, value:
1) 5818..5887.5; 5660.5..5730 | 1.02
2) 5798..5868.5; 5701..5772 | 1.03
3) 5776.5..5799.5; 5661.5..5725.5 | 0.96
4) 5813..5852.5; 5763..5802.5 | 1.08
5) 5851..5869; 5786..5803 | 0.96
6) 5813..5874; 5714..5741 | 1.04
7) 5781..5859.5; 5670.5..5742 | 1.02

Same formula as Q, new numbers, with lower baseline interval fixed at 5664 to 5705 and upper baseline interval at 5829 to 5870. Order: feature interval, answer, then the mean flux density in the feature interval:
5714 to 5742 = 0.5 angstrom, 18.1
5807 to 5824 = -0.5 angstrom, 19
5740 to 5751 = -0.6 angstrom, 19.5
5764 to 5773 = 0.2 angstrom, 18.1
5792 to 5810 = -0.1 angstrom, 18.6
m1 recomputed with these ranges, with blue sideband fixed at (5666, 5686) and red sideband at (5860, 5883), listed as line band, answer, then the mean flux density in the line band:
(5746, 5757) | 0.4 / 18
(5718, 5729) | 0.7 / 17.6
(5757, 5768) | -0.2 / 18.9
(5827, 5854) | -0.6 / 18.9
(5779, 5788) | 0.9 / 16.7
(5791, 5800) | 0.2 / 18.2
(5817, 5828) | -0.5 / 19.3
